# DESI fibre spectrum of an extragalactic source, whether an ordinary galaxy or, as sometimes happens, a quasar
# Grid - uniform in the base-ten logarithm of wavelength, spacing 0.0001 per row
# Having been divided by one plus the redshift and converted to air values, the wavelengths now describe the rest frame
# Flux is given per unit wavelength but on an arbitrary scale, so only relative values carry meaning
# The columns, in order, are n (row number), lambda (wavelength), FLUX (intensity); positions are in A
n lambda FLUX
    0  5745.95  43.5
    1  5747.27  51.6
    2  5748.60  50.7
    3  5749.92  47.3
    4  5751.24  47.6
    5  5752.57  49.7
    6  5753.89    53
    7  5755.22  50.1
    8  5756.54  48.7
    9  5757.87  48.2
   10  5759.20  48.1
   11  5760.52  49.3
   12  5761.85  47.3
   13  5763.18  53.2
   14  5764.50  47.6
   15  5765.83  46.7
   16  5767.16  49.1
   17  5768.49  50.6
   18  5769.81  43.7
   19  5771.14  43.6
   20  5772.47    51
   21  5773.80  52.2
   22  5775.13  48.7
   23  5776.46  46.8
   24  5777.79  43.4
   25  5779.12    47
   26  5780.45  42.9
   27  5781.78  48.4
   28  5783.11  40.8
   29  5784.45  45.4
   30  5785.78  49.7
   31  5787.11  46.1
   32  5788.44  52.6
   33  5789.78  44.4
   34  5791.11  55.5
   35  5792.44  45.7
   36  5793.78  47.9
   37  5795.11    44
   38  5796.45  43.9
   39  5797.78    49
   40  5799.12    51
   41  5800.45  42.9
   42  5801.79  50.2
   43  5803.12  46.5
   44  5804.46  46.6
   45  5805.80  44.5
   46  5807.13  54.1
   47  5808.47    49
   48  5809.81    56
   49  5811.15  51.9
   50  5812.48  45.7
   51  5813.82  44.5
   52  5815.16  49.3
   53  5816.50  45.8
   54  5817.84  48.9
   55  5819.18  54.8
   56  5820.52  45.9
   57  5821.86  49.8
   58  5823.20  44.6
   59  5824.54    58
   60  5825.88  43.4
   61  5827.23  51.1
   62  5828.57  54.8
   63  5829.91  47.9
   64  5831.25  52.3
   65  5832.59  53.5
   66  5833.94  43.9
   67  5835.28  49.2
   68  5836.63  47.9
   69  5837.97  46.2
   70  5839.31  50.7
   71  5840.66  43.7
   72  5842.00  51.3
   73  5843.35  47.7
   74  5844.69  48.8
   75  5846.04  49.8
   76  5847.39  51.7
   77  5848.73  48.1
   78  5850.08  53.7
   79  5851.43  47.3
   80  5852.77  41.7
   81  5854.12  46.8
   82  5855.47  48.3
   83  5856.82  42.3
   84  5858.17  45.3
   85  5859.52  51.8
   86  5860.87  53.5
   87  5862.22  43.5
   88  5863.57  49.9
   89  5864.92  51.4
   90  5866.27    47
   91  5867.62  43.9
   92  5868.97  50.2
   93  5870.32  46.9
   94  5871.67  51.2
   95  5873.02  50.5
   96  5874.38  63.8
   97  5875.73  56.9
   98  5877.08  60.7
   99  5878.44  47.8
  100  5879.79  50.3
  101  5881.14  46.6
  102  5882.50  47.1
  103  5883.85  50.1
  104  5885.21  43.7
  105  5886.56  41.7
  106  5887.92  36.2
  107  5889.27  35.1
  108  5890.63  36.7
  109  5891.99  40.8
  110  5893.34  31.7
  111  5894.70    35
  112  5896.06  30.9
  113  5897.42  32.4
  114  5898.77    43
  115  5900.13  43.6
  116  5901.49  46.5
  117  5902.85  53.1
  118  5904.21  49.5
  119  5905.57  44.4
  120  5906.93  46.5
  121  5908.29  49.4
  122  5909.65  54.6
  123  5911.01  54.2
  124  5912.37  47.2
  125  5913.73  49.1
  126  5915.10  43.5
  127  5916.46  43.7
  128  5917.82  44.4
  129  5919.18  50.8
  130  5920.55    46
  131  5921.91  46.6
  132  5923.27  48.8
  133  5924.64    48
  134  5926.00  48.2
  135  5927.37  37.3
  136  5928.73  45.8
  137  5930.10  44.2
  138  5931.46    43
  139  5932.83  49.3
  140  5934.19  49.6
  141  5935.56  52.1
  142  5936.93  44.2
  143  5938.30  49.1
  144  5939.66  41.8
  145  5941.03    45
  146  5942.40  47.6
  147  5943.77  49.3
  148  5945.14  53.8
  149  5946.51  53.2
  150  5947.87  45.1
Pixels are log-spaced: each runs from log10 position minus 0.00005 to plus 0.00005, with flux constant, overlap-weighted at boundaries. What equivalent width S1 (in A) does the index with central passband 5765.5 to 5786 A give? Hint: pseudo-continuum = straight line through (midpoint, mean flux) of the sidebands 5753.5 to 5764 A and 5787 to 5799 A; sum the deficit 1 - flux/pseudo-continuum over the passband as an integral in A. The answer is 0.8 A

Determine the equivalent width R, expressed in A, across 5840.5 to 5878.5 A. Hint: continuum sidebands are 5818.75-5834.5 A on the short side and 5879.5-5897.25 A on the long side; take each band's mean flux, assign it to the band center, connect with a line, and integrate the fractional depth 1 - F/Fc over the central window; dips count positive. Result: -4.35 A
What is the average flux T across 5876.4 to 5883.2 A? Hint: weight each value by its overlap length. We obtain 50.5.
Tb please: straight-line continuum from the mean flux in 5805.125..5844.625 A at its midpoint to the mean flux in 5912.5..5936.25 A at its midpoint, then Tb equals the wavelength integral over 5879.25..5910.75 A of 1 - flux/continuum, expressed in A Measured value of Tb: 2.8 A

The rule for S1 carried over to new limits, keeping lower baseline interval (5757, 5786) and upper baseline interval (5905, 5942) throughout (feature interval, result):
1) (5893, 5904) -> 1.59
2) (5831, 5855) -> -0.67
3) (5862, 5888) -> -1.26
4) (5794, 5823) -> -0.58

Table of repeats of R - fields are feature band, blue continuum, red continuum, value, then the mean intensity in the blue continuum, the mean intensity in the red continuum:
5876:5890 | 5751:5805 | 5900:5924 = 0.5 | 47.8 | 48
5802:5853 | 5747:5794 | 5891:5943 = -2.2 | 48.2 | 45.2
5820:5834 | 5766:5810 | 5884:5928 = -1.1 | 47.6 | 43.9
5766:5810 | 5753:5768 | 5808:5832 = 1.7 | 49.2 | 49.7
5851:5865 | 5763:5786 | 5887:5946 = -0.4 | 47.1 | 44.9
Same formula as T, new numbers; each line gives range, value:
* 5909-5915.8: 49.7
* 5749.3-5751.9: 47.5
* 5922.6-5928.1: 45.6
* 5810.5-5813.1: 49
